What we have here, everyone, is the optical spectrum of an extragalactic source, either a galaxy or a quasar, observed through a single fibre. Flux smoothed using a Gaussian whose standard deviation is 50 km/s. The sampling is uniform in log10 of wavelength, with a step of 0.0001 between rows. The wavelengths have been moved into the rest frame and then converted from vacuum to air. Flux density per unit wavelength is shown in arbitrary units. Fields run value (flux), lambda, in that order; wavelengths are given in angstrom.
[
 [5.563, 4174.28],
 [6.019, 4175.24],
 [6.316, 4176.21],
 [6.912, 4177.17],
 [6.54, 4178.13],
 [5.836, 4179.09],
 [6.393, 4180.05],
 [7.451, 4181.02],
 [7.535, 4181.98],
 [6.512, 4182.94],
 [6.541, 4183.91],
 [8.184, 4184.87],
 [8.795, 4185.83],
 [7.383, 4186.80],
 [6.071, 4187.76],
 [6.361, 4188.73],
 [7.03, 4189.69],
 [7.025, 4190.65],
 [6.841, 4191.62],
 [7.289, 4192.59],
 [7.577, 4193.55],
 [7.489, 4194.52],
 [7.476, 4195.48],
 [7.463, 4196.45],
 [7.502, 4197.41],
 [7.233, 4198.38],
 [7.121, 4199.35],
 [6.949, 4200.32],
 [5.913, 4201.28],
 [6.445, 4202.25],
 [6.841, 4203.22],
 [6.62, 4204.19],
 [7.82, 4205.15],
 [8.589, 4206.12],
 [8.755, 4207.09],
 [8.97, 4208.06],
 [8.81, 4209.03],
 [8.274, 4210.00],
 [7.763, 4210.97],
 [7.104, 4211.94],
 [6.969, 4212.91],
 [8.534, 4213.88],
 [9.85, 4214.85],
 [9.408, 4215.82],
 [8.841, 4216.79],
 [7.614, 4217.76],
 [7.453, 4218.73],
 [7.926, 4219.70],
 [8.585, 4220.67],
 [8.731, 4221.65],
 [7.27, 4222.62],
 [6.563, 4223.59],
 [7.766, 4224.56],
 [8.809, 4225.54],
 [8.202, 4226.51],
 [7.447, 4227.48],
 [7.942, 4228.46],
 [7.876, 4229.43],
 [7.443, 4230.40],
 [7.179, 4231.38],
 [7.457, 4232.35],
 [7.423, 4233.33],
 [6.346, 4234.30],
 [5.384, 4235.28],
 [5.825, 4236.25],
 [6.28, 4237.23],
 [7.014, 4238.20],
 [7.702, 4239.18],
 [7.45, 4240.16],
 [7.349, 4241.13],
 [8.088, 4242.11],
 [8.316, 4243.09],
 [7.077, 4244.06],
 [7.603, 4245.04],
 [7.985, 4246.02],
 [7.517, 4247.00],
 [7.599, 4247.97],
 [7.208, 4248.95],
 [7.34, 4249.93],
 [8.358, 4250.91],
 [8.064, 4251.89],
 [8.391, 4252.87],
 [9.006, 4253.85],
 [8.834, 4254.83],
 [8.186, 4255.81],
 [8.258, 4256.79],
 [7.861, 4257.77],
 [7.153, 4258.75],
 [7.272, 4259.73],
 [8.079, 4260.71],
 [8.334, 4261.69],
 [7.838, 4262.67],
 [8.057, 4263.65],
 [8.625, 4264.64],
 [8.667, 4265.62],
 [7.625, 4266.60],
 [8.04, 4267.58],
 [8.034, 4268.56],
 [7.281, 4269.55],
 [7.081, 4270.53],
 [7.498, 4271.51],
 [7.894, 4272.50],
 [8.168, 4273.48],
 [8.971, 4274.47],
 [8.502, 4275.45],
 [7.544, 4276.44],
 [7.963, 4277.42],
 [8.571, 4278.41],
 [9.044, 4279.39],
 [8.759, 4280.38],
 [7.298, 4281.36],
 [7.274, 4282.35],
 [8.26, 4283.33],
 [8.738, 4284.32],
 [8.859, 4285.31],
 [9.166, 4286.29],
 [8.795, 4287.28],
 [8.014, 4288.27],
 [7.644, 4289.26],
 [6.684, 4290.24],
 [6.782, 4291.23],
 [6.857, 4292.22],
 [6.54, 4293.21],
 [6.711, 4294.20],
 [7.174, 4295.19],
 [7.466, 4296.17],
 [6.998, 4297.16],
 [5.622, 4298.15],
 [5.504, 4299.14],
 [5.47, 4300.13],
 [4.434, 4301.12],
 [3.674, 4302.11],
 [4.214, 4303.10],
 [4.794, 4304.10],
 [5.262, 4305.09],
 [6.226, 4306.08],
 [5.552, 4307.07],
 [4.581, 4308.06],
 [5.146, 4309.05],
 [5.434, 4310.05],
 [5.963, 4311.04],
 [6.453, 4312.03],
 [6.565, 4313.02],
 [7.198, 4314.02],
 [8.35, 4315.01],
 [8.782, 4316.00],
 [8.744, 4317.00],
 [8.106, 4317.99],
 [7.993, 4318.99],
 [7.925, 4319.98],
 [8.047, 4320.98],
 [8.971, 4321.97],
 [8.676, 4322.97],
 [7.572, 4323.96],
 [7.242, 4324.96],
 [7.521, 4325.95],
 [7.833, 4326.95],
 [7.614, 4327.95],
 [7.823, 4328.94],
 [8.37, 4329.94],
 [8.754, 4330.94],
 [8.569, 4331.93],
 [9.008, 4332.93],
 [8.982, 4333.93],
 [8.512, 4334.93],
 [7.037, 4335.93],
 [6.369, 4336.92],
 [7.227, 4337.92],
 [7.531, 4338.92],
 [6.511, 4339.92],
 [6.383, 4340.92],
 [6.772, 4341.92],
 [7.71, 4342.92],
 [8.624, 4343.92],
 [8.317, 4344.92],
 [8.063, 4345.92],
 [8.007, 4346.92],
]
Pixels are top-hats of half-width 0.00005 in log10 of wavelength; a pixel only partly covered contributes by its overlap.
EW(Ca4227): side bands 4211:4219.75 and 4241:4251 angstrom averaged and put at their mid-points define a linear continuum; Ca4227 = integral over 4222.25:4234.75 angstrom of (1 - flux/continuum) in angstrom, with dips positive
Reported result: 0.7 angstrom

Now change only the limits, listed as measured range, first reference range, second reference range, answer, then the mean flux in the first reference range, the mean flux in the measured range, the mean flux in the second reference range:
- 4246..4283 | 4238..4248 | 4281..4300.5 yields -2.6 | 7.63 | 8.01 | 7.3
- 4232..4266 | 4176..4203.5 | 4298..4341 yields -3.2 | 7.01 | 7.65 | 6.99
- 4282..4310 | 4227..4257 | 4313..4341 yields 4.6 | 7.54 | 6.49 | 7.91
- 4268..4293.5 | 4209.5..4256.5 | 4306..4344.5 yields -1.2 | 7.74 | 7.94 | 7.47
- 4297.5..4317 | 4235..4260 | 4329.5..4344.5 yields 4.7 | 7.6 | 5.83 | 7.76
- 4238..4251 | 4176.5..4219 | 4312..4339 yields 0.1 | 7.45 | 7.6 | 7.95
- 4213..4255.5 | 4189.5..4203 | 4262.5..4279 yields -1.0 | 7.09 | 7.74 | 8.03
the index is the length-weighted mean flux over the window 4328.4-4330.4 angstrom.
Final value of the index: 8.09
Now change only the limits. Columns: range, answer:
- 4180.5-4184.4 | 7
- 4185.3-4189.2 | 7.16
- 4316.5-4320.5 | 8.18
